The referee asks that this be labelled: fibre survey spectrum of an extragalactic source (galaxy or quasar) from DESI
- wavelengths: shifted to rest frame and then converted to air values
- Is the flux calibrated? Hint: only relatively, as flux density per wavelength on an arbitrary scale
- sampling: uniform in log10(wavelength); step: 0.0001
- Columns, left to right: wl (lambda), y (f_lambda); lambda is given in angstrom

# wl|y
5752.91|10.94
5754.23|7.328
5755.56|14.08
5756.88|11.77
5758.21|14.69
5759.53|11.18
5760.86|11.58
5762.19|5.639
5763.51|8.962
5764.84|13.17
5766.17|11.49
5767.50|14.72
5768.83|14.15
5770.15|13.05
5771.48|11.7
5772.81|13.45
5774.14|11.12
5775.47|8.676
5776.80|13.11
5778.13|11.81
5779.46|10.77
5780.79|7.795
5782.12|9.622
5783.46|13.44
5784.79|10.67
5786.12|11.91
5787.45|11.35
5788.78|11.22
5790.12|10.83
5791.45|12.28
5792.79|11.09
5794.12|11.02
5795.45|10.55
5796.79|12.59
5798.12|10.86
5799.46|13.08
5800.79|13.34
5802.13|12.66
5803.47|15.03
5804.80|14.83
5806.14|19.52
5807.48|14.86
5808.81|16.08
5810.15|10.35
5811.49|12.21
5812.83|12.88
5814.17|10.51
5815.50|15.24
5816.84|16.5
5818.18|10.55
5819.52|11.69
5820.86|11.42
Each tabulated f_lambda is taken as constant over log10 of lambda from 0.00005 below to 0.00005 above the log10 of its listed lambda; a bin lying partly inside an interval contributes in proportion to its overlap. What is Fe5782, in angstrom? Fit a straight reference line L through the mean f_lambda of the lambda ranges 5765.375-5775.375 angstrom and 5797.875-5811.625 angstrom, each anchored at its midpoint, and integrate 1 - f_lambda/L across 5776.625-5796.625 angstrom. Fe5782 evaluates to 3.2 angstrom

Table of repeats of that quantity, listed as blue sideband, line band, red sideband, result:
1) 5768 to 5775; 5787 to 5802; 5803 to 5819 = 2.0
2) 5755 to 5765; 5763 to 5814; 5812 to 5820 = -0.6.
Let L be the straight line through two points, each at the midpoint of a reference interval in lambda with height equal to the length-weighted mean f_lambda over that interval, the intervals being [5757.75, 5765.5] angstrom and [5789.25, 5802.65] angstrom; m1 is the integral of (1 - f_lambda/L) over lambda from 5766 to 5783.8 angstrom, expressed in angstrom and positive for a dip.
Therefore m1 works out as -0.96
